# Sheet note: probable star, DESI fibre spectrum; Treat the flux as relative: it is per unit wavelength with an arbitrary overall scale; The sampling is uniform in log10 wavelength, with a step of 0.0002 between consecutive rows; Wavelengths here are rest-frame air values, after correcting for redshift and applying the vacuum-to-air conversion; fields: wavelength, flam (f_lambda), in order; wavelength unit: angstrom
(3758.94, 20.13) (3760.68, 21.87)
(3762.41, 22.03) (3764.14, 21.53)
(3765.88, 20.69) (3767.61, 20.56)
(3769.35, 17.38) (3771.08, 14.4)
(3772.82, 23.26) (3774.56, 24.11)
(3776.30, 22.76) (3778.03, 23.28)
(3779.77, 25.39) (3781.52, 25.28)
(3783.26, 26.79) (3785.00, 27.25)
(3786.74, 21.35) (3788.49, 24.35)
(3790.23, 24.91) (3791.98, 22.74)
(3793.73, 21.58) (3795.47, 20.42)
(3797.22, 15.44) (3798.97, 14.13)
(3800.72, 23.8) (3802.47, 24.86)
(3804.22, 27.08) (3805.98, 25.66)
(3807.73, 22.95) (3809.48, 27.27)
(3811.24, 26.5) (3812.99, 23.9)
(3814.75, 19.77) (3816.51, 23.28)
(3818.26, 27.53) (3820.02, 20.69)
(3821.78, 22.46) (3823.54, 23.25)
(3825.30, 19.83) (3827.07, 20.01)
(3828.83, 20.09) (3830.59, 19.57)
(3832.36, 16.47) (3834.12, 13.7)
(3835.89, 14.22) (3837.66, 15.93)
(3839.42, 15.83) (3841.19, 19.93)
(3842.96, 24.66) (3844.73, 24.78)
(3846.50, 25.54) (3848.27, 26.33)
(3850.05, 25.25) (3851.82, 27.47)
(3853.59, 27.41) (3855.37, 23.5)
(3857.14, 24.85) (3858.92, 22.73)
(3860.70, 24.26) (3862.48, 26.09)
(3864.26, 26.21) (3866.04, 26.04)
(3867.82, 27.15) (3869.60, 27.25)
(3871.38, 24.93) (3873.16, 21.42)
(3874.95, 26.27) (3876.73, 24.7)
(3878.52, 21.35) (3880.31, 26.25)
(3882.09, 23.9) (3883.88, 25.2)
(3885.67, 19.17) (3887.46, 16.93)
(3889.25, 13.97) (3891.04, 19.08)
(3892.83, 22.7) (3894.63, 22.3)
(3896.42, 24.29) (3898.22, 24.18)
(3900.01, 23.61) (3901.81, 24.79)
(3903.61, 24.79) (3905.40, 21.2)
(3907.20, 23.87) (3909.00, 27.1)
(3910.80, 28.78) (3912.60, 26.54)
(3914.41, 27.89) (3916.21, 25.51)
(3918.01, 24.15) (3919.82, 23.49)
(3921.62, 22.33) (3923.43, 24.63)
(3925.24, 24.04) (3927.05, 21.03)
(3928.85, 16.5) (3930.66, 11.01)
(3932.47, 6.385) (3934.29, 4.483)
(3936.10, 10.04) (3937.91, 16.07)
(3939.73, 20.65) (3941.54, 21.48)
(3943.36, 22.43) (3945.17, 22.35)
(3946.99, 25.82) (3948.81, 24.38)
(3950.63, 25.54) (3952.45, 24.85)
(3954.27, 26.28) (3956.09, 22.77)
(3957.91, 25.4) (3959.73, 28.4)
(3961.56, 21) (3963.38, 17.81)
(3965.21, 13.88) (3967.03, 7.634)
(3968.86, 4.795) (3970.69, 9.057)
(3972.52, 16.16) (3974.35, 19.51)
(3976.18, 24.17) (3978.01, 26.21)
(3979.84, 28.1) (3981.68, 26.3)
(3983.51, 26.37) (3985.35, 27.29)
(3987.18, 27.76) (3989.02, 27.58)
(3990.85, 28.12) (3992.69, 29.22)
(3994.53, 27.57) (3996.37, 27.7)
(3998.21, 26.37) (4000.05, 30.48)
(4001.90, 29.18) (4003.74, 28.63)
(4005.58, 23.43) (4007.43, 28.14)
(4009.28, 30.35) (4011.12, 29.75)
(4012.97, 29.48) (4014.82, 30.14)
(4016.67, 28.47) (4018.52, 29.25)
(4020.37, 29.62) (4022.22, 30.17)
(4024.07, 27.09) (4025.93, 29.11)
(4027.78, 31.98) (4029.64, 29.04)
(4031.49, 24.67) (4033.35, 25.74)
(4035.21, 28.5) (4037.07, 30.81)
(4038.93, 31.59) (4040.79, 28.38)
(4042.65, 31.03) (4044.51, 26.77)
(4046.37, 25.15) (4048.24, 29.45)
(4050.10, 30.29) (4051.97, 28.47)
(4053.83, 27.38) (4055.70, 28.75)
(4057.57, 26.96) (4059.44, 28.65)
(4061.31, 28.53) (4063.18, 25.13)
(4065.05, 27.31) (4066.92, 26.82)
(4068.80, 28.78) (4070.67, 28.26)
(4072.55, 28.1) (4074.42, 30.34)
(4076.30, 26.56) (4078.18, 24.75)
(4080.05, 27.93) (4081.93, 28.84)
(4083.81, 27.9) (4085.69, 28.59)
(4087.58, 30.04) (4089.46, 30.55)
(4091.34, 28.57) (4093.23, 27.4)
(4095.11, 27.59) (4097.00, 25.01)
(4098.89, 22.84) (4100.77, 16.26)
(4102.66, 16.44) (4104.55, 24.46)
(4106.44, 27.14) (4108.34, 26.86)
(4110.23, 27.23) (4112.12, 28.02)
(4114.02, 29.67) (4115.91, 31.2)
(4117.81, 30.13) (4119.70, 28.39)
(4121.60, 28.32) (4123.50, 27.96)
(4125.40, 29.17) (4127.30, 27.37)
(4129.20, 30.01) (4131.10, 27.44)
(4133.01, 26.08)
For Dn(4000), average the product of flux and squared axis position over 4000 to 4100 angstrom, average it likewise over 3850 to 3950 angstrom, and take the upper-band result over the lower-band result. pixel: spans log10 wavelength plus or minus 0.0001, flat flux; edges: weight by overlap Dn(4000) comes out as 1.36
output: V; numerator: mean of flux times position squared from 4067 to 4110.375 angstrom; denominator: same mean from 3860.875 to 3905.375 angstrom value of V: 1.26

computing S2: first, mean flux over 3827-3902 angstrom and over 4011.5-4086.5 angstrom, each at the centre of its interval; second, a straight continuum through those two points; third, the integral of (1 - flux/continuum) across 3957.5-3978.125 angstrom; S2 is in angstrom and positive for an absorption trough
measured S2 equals 6.8 angstrom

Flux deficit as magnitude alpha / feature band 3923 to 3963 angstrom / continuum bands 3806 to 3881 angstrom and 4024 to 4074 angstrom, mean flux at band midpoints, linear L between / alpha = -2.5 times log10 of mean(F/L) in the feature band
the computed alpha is 0.26 mag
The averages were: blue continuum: 23.1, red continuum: 28.3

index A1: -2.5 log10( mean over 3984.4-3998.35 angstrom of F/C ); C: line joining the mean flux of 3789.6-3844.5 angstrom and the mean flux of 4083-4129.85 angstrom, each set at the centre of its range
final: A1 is -0.13 mag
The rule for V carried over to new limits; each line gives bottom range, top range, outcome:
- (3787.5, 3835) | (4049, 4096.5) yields 1.46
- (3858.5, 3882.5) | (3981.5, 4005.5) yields 1.19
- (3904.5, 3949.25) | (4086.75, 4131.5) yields 1.42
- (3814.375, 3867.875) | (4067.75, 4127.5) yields 1.38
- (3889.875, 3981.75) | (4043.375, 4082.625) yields 1.41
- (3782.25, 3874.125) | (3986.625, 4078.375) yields 1.37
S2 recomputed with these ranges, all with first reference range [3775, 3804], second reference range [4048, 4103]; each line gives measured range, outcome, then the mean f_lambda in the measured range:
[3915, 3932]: 2.56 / 21.1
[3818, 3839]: 3.85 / 19.2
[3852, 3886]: -1.05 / 24.8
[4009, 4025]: -1.85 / 29.3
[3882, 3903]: 2.40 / 21.6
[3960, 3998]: 5.52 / 22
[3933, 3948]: 4.46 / 17.7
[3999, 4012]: -1.20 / 28.5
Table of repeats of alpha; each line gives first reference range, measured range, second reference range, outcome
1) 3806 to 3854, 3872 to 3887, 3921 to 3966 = -0.11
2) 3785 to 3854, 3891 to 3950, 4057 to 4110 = 0.11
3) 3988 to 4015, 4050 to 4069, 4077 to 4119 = -0.02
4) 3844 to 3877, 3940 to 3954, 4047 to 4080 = 0.11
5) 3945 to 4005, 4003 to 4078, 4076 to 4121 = -0.13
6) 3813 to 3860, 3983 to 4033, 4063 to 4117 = -0.13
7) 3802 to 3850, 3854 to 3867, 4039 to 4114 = -0.10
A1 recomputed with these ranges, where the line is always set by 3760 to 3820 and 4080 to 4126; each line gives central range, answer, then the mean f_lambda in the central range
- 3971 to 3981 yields 0.148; 22.1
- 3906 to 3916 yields -0.092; 26.6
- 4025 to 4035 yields -0.084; 28.1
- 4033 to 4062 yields -0.092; 28.6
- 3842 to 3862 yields -0.070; 25.2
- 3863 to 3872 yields -0.111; 26.4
